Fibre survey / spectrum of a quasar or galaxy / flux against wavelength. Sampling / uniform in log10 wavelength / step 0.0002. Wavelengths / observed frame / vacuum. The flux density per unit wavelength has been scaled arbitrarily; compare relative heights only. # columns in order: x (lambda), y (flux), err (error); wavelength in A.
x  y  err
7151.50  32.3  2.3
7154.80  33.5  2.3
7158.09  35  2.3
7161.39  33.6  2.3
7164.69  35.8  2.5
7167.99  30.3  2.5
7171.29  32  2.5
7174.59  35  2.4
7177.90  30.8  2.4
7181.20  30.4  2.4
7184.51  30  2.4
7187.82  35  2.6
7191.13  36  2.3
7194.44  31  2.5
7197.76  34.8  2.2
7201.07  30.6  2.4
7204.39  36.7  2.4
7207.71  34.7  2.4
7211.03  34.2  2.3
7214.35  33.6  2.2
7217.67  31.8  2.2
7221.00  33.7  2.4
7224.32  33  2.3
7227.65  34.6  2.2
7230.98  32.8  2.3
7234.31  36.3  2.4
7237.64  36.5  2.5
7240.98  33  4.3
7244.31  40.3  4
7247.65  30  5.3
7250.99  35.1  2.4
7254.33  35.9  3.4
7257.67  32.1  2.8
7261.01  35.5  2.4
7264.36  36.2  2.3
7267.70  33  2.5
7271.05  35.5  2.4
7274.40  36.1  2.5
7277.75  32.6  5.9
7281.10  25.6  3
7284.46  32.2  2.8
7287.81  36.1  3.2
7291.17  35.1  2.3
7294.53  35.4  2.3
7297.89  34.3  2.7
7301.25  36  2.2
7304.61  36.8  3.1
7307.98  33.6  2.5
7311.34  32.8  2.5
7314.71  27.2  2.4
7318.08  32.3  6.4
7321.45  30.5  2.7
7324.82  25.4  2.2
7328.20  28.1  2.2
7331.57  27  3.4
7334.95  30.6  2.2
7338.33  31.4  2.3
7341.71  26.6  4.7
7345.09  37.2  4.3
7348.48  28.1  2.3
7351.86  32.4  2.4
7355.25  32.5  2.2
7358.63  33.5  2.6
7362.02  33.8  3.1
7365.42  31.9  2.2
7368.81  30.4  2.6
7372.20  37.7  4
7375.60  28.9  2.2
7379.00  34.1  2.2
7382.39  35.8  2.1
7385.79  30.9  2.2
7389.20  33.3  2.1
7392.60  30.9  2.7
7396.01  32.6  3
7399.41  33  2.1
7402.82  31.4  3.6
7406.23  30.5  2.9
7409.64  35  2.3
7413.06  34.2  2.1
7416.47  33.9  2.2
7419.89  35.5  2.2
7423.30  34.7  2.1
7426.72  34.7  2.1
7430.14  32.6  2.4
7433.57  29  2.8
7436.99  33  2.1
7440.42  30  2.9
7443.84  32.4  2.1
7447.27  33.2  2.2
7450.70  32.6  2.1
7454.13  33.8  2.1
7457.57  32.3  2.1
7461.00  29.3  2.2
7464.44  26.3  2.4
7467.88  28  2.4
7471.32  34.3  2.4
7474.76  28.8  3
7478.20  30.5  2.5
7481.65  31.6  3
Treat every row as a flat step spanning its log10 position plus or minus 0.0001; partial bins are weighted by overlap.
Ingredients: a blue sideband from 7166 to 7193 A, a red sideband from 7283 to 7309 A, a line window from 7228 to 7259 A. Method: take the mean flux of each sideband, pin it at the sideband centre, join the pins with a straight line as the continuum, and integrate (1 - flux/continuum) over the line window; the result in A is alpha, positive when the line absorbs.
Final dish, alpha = -0.76 A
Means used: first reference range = 32.5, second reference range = 35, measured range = 34.7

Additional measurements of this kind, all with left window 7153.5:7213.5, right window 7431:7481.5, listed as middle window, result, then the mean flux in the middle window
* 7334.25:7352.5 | 0.5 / 31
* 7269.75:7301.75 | -1.3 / 33.8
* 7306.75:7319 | 0.3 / 31.4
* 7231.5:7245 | -1.3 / 35.9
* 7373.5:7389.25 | -0.5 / 32.6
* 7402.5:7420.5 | -1.2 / 33.4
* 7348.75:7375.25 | -0.7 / 32.7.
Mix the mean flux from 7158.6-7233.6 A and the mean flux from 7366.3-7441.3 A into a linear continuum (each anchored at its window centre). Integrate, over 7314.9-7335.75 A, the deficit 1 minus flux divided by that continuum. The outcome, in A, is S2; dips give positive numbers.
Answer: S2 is 2.7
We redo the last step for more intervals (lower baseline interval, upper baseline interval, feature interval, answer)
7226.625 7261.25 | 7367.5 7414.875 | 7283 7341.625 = 3.4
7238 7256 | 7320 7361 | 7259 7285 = 0.3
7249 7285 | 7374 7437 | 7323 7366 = 3.3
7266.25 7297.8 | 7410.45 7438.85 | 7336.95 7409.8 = 2.6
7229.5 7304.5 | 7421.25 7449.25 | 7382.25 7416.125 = 0.2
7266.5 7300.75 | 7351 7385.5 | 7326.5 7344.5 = 2.2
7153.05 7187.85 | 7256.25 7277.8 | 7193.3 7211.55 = -0.2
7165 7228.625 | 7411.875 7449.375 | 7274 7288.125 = 0.5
